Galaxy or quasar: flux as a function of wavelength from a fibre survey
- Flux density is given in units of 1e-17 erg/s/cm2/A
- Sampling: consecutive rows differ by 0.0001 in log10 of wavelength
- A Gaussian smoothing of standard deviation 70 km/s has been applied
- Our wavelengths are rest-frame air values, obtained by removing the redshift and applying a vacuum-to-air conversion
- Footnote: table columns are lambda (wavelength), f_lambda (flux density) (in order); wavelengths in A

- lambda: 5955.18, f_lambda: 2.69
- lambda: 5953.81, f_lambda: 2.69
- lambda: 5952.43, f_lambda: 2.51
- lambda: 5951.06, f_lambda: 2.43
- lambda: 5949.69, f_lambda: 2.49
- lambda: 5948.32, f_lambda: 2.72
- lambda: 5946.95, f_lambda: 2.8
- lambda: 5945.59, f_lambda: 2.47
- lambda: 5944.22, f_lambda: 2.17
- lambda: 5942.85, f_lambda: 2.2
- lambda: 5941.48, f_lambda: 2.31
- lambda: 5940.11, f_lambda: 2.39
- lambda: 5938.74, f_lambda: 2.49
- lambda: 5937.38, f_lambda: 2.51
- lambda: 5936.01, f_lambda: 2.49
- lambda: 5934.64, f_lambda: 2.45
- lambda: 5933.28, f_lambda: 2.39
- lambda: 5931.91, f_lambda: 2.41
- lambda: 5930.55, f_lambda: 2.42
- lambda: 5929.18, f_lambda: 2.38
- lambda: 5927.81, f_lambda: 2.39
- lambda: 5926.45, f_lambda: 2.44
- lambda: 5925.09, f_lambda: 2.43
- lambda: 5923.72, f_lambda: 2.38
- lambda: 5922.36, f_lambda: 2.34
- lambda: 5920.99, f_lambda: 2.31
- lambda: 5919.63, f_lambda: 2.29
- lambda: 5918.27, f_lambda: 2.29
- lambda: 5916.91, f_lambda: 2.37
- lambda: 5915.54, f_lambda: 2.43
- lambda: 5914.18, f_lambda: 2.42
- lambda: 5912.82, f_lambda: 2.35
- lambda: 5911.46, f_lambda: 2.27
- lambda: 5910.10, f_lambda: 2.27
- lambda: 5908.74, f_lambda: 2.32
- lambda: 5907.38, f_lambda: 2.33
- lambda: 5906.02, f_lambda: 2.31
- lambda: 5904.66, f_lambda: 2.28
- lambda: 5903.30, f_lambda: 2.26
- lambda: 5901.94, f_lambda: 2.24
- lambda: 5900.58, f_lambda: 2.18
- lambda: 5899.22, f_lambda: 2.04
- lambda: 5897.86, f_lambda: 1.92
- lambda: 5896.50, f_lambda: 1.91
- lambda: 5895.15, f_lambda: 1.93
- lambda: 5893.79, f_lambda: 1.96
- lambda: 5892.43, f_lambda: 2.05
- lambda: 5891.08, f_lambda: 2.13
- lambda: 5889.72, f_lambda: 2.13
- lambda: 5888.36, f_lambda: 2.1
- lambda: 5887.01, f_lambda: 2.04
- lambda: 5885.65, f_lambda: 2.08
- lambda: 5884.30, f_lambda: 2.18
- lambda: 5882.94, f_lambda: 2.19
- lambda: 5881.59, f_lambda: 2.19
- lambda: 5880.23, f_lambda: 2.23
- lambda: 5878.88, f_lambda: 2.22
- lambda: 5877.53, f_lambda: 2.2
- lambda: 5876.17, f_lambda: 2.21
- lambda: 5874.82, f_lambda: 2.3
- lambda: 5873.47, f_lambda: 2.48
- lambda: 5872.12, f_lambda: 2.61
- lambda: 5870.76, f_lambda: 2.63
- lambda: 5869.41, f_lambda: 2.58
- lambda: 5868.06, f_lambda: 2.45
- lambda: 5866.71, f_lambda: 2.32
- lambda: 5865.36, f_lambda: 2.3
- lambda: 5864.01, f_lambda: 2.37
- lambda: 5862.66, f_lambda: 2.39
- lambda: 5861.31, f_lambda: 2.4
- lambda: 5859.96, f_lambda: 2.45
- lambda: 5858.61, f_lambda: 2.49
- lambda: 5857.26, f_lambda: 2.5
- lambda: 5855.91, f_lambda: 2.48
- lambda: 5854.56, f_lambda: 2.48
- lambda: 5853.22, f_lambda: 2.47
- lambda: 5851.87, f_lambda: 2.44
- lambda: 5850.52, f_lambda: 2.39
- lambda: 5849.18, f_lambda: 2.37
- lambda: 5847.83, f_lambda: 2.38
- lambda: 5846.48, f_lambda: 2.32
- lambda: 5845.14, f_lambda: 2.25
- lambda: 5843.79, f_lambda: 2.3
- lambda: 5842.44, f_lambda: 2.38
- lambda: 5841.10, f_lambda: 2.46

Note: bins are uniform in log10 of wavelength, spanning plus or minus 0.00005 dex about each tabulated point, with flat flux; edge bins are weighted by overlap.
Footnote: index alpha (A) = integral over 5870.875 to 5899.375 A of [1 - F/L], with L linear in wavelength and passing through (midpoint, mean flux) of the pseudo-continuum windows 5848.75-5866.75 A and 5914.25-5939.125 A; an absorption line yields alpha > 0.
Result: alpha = 3.0 A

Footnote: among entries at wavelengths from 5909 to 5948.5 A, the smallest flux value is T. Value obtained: 2.17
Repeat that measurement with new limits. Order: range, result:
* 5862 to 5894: 1.96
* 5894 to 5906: 1.91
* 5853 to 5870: 2.3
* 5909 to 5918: 2.27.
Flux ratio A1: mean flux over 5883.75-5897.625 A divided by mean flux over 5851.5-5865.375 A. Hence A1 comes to 0.84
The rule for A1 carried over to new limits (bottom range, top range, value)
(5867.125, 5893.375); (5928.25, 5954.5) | 1.09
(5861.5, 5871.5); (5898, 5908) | 0.91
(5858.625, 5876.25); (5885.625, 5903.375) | 0.85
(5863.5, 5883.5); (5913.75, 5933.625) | 1.01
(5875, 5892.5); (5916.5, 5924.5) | 1.08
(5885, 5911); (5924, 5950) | 1.14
